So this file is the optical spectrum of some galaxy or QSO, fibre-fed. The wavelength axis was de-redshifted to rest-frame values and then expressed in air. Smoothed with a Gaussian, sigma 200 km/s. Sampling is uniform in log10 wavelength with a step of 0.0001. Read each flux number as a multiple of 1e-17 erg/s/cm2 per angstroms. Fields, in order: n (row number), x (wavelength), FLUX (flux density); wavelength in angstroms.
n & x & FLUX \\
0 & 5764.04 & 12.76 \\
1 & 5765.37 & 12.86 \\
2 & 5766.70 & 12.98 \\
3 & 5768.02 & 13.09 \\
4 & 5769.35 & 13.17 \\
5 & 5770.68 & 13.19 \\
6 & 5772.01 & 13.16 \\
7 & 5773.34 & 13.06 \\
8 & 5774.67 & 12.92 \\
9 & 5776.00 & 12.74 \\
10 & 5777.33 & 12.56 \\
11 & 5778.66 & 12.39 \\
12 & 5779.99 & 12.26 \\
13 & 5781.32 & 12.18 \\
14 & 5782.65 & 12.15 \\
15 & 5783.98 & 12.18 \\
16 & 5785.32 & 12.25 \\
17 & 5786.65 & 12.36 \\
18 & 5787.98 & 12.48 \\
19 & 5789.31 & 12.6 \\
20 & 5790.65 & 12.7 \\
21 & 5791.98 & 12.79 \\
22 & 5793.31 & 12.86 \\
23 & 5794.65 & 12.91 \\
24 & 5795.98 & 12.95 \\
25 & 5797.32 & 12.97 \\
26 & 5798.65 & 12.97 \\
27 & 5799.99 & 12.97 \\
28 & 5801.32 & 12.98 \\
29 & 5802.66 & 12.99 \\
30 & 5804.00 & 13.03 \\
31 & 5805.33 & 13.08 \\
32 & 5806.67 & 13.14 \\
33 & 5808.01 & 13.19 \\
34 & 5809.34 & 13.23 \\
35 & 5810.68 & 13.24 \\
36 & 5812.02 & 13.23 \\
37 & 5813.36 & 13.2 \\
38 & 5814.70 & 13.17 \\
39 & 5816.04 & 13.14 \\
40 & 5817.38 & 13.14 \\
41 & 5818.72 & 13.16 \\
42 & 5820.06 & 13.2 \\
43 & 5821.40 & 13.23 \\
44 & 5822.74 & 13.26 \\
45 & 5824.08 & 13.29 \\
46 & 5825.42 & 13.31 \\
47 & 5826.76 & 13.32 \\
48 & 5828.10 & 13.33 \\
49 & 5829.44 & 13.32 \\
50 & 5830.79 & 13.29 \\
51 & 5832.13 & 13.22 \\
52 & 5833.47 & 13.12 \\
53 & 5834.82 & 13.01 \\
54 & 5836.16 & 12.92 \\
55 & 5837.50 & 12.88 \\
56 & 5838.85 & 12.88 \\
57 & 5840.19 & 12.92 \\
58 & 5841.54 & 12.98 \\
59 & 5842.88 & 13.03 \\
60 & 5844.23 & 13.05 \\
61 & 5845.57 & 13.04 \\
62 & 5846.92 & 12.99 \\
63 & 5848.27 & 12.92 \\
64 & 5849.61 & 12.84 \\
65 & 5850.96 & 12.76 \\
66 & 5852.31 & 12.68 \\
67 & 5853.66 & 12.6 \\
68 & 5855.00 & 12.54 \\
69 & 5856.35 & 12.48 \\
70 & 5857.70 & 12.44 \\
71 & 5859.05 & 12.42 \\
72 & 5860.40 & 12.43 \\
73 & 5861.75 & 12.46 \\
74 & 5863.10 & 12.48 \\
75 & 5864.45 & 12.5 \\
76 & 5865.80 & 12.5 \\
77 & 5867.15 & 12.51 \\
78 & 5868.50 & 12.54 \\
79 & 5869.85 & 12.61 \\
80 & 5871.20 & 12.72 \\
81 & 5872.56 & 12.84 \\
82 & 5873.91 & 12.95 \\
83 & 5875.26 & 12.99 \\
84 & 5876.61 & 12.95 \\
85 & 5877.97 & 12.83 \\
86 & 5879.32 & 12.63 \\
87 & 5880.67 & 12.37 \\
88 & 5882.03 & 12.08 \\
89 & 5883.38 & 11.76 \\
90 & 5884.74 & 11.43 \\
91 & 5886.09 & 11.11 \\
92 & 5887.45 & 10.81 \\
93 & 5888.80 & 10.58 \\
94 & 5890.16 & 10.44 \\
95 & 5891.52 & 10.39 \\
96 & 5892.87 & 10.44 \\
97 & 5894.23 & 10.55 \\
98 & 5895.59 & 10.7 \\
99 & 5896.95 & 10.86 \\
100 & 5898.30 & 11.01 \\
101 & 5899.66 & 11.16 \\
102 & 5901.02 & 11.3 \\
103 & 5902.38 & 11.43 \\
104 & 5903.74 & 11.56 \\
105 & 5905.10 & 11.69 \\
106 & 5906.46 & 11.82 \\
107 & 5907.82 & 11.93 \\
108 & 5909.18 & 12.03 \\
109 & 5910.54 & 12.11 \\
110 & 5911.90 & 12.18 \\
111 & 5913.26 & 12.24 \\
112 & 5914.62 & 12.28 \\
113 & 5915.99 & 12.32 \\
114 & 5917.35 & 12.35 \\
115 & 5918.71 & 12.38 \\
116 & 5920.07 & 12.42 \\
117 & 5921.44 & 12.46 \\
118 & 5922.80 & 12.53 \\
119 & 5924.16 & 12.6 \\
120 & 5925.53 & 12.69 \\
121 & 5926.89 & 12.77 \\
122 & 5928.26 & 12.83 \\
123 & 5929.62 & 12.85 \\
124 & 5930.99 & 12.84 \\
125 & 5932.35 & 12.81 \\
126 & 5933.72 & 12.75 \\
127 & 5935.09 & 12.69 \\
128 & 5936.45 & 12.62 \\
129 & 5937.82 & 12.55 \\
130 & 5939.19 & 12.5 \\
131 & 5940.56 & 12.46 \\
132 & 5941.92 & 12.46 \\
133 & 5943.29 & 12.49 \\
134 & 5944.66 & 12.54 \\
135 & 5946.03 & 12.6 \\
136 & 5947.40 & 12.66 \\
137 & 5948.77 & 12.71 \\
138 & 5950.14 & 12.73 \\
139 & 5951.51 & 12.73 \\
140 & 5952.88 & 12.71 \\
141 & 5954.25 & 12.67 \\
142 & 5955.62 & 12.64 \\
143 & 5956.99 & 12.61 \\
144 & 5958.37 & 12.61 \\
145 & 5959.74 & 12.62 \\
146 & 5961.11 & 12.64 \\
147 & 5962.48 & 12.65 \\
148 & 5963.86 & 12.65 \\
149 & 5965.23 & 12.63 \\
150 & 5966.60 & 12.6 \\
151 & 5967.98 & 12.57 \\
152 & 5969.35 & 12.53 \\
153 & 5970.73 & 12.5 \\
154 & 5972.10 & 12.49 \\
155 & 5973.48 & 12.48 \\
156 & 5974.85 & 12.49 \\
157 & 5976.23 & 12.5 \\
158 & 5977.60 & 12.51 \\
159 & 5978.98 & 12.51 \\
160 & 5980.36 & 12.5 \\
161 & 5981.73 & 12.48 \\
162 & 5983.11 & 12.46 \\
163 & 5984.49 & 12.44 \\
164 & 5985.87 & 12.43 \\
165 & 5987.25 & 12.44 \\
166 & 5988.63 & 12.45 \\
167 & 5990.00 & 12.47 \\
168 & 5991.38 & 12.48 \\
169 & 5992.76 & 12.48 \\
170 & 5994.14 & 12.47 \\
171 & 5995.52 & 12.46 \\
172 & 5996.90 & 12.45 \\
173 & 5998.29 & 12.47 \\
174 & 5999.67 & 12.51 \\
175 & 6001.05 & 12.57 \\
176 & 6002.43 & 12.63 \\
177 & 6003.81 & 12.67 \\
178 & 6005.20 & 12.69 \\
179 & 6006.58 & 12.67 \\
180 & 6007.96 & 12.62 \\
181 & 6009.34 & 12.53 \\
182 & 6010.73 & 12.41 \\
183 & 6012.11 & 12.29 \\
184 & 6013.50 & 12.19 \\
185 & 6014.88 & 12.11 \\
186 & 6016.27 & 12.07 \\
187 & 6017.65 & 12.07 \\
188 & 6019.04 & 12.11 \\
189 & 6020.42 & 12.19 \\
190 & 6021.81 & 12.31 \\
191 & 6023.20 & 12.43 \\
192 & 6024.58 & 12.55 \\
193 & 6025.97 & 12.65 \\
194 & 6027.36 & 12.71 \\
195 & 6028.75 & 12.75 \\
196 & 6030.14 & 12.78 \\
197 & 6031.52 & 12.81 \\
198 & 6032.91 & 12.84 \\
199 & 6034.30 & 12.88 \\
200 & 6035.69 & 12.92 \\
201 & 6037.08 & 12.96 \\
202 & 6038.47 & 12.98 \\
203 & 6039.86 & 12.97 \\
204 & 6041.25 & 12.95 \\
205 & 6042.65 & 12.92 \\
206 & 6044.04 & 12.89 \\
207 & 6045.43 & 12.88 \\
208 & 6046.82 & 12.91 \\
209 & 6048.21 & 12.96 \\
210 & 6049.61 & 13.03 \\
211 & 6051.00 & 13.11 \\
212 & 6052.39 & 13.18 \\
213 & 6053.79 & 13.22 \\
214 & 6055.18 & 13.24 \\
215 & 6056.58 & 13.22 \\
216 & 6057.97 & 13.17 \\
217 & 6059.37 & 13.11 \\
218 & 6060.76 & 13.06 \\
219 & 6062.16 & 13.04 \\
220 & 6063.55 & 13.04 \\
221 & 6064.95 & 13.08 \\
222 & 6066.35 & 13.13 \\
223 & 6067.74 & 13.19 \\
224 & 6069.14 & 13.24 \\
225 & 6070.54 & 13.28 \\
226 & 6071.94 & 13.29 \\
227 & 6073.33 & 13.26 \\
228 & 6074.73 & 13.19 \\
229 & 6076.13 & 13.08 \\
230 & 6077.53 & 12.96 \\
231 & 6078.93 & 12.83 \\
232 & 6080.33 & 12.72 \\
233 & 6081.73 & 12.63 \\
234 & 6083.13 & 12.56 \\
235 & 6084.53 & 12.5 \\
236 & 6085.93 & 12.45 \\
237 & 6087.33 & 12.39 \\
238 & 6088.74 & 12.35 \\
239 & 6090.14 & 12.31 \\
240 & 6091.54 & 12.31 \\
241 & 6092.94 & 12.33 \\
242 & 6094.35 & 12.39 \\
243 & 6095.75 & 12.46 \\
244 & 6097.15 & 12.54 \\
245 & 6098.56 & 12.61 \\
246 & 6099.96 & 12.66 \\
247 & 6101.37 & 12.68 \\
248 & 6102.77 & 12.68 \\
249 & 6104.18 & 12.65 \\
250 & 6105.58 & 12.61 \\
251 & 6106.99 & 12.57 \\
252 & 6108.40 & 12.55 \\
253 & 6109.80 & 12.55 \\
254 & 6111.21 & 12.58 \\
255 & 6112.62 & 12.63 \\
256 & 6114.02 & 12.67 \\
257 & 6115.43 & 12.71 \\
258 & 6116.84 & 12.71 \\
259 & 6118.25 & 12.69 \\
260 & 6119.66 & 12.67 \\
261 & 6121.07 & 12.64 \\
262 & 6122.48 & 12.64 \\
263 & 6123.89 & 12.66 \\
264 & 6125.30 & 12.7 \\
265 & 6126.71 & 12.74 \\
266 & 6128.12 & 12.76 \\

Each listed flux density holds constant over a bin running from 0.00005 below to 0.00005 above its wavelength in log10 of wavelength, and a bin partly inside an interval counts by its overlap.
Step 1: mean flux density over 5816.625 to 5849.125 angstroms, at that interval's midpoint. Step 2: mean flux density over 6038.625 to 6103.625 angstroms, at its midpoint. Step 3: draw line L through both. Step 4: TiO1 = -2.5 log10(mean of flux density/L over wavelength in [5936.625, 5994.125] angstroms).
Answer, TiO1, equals 0.036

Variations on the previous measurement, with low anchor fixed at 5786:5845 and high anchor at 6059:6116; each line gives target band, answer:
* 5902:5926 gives 0.07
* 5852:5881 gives 0.03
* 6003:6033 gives 0.03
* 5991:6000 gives 0.03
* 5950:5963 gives 0.02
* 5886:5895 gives 0.22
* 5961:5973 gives 0.03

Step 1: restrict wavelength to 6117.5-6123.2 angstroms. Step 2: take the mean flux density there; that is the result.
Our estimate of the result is 12.7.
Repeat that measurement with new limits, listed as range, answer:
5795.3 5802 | 13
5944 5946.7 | 12.6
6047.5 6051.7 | 13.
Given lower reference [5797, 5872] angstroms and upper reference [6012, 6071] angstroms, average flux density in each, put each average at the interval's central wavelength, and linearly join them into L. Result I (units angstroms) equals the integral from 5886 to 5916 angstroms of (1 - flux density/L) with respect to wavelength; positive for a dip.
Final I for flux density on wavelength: 3.7 angstroms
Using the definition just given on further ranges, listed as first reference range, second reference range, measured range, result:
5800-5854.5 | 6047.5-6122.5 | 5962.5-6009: 1.4 angstroms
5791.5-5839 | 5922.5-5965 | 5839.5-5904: 4.0 angstroms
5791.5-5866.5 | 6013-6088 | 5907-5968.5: 1.7 angstroms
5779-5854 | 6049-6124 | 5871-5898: 2.6 angstroms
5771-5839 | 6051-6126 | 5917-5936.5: 0.3 angstroms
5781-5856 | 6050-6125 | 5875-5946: 4.9 angstroms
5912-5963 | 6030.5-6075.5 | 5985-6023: 1.3 angstroms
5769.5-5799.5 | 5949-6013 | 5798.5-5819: -0.7 angstroms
